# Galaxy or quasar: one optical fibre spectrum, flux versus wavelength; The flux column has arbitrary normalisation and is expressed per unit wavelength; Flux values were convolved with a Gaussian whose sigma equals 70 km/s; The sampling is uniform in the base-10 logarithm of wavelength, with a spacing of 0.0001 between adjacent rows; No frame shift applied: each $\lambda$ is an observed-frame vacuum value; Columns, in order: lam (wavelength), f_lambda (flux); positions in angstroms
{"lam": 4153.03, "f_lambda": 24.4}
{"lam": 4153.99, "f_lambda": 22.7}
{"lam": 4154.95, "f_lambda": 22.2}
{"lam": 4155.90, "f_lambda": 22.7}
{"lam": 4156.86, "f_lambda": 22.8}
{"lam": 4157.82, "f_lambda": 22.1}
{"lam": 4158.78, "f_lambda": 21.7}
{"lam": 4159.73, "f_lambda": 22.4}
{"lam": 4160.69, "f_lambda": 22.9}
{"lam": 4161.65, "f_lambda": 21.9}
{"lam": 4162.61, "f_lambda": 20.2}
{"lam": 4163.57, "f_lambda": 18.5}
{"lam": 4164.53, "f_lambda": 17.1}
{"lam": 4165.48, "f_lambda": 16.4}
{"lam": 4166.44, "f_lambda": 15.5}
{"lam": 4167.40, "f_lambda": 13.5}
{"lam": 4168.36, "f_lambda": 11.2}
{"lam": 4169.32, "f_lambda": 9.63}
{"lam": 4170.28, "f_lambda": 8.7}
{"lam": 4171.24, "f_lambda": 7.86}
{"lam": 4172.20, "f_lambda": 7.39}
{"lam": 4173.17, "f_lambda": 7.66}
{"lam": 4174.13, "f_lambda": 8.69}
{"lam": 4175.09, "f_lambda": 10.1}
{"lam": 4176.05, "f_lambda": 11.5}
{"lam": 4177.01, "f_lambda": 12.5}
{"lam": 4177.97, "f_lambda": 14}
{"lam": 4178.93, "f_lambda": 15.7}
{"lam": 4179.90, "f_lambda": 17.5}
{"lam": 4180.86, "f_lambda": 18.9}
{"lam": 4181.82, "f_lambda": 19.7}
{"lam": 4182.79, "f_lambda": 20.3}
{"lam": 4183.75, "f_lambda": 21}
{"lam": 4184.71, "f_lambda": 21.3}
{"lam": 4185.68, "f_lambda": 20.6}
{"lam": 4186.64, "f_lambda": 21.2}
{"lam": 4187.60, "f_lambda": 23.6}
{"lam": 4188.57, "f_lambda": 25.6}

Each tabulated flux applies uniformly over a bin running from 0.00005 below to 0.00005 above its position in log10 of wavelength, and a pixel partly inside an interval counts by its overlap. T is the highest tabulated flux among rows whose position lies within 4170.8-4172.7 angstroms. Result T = 7.86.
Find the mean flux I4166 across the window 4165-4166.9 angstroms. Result 16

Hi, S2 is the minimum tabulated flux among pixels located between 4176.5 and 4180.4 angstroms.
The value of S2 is 12.5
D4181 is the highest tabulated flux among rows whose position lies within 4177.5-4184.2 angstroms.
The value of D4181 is 21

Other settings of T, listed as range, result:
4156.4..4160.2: 22.8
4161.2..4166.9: 21.9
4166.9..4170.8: 13.5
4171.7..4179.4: 15.7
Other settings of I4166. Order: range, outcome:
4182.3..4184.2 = 20.6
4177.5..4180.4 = 15.7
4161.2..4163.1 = 21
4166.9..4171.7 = 10.2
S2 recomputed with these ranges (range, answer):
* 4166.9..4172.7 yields 7.39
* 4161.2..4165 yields 17.1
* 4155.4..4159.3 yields 21.7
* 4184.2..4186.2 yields 20.6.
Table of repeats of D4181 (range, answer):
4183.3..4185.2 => 21.3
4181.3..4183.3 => 20.3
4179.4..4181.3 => 18.9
